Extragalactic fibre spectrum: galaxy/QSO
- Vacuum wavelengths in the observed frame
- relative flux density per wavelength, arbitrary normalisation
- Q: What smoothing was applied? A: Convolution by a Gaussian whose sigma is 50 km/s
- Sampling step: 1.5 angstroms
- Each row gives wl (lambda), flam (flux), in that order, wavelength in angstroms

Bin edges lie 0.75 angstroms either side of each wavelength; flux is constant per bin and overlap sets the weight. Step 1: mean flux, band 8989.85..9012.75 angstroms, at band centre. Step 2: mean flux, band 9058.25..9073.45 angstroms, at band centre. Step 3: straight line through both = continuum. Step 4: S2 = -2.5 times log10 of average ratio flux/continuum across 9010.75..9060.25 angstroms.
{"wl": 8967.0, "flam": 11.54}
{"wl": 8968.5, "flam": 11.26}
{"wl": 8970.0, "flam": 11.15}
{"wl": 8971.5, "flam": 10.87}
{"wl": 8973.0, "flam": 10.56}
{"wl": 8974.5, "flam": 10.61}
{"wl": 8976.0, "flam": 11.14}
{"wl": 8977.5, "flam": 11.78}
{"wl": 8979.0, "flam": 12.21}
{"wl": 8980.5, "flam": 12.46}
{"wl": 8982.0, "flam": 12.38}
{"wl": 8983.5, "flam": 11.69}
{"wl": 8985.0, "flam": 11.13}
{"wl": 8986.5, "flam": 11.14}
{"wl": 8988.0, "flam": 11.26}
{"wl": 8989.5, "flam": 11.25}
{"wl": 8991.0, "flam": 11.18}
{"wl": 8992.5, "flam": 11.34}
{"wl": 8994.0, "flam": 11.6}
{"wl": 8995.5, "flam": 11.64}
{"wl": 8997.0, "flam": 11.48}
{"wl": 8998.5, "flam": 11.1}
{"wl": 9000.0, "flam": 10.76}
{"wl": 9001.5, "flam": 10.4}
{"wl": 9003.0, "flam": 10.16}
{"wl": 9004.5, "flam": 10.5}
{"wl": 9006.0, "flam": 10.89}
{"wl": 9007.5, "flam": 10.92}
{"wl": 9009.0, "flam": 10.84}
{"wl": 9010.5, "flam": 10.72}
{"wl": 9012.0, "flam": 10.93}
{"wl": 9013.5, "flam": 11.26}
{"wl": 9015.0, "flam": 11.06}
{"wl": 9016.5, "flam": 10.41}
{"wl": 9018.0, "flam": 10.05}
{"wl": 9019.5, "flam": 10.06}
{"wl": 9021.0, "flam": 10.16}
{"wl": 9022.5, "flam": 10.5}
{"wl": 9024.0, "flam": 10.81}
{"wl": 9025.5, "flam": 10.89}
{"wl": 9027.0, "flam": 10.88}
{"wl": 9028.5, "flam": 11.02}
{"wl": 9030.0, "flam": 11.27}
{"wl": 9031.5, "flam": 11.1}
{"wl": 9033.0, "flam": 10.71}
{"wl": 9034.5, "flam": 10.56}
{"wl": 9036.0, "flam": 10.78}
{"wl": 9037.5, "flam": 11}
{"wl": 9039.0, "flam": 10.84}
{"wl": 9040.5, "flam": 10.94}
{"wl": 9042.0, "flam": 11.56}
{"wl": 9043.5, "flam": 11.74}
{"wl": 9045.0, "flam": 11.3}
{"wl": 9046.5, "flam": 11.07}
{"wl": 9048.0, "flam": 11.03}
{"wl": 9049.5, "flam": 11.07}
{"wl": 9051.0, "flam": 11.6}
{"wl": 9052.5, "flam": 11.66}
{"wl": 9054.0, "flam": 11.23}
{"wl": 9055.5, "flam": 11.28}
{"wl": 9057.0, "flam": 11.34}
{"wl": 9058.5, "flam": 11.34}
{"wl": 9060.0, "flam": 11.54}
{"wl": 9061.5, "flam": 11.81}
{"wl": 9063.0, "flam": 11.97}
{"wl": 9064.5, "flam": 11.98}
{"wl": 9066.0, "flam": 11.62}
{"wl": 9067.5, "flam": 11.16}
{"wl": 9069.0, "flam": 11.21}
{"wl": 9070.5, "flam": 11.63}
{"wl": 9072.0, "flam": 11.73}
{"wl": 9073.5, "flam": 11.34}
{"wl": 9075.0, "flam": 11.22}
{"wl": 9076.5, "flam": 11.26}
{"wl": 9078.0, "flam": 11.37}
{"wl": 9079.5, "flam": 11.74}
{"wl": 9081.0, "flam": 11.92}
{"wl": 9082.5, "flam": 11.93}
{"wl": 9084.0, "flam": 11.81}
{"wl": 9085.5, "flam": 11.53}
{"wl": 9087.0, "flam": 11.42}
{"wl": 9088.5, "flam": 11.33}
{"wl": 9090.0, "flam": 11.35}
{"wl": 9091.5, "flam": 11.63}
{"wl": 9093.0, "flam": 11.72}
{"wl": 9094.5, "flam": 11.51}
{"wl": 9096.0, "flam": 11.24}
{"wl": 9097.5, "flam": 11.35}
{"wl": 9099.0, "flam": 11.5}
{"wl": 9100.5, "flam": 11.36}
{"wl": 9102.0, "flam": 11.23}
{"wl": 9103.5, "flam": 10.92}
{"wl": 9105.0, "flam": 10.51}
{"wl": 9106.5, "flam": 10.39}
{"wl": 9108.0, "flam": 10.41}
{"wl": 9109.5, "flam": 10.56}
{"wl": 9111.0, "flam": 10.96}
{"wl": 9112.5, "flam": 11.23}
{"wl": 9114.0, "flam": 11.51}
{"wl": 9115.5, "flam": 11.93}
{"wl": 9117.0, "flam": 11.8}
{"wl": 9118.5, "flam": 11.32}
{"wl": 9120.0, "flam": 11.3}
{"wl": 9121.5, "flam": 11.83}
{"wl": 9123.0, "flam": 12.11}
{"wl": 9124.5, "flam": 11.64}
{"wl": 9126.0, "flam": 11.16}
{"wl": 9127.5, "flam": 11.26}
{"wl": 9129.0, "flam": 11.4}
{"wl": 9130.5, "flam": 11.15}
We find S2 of 0.03 mag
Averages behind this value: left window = 11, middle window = 11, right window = 11.6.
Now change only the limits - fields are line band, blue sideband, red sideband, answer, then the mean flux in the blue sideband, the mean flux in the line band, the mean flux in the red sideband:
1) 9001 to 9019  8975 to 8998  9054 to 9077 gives 0.085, 11.6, 10.7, 11.5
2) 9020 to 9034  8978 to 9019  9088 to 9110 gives 0.034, 11.1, 10.8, 11.1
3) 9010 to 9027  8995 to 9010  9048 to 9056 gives 0.038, 10.9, 10.6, 11.3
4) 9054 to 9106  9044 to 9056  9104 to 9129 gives -0.018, 11.3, 11.5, 11.2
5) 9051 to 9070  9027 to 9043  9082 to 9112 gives -0.042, 11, 11.5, 11.2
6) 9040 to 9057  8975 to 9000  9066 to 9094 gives 0.019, 11.5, 11.3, 11.5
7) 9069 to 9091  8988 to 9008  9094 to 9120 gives -0.039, 11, 11.5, 11.2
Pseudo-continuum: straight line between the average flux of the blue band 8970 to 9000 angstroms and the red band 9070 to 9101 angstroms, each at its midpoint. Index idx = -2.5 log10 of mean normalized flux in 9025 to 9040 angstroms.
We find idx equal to 0.053 mag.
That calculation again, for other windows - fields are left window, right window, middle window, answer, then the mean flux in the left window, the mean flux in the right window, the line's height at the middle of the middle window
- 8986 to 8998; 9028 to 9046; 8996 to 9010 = 0.048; 11.4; 11.1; 11.3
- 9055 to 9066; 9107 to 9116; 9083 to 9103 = -0.019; 11.6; 11.1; 11.3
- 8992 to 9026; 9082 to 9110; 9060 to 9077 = -0.042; 10.8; 11.2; 11.1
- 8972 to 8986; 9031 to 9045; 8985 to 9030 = 0.041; 11.5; 11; 11.3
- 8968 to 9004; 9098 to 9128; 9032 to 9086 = -0.012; 11.3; 11.2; 11.3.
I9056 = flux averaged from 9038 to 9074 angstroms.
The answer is 11.4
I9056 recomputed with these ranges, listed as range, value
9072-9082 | 11.5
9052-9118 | 11.4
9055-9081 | 11.5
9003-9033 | 10.7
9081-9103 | 11.5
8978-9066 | 11.1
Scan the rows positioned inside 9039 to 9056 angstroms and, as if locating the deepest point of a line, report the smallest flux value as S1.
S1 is 10.84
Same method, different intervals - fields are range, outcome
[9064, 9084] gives 11.16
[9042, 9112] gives 10.39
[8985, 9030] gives 10.05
